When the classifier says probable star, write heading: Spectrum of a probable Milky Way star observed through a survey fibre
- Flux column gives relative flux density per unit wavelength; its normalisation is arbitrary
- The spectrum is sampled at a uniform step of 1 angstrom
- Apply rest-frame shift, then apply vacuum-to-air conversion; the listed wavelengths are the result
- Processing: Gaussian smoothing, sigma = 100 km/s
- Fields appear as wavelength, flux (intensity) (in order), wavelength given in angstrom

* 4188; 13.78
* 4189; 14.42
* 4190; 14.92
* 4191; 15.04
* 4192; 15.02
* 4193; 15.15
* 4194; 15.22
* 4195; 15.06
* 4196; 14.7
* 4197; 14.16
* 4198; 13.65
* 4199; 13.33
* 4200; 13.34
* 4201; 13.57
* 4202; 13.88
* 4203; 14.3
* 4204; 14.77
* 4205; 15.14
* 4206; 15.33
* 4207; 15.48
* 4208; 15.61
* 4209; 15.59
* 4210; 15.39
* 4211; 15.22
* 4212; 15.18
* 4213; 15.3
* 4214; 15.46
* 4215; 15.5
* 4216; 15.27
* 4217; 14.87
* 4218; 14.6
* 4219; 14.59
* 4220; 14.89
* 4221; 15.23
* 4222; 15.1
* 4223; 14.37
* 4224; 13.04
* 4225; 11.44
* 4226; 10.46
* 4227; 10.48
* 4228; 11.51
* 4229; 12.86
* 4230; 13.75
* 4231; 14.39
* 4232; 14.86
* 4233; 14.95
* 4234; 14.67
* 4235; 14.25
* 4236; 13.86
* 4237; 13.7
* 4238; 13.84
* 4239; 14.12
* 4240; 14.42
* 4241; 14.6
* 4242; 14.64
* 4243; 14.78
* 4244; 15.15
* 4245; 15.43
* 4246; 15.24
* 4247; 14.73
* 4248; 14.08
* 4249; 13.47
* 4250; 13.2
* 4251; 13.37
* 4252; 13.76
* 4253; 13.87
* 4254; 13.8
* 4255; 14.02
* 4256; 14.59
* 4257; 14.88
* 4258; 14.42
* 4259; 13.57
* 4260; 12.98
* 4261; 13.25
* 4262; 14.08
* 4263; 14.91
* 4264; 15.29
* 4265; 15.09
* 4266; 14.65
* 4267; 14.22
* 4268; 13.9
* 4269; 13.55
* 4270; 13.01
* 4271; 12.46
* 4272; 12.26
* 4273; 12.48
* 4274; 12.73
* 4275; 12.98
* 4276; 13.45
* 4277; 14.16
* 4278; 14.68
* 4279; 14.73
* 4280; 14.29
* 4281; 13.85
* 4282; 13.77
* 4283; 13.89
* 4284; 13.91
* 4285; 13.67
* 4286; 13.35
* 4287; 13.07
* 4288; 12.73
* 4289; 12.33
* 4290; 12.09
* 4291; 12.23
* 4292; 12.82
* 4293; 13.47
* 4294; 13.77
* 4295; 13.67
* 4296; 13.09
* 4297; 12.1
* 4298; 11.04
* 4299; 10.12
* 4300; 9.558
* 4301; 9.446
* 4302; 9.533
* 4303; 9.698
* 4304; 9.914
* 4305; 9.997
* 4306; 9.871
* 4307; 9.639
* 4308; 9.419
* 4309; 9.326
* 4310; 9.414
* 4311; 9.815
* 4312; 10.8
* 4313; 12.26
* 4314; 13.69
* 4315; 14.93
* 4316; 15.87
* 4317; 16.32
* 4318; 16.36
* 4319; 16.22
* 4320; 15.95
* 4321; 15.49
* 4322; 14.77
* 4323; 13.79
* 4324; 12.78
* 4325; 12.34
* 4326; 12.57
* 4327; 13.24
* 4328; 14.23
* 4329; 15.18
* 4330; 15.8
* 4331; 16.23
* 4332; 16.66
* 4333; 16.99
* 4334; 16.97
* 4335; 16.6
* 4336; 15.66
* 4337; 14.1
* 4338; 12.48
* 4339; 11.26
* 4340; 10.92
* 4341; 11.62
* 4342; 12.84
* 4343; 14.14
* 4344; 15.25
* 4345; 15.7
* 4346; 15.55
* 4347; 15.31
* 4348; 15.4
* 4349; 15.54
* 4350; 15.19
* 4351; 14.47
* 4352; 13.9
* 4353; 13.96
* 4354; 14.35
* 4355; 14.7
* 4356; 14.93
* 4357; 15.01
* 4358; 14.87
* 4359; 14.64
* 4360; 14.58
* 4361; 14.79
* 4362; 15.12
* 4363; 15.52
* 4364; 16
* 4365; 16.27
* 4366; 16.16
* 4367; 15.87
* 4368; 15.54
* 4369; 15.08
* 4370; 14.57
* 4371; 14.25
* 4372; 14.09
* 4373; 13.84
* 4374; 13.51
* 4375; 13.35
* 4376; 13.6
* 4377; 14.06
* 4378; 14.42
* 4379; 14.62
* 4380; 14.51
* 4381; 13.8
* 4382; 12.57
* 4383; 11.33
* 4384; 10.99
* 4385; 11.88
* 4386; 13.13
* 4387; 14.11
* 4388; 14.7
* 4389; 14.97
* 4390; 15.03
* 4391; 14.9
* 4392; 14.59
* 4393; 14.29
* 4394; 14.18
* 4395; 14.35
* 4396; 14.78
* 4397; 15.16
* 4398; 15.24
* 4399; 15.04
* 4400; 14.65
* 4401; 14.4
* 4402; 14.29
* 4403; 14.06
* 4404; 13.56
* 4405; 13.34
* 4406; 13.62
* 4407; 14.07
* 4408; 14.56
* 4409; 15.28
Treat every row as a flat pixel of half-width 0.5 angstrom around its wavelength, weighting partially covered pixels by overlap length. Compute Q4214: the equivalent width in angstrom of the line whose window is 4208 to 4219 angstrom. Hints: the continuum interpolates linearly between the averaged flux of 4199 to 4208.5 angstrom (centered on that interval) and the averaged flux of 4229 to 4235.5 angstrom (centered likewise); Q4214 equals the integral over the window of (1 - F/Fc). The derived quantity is -0.6 angstrom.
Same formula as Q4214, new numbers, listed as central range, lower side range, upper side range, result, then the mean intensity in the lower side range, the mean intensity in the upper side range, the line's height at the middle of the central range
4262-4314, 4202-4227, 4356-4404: 7.4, 14.6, 14.4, 14.5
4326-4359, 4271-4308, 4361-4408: -3.0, 12.3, 14.3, 13.4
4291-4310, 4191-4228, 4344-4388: 4.6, 14.4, 14.5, 14.4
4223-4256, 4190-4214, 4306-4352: 1.7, 14.8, 13.9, 14.5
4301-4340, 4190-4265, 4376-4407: 2.5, 14.3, 14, 14.1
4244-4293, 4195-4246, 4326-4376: 2.4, 14.3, 14.7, 14.5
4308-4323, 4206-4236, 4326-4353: 1.1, 14.3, 14.6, 14.5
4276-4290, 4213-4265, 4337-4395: 0.5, 14.1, 14.2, 14.2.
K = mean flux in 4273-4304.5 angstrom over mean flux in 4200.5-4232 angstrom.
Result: 0.88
